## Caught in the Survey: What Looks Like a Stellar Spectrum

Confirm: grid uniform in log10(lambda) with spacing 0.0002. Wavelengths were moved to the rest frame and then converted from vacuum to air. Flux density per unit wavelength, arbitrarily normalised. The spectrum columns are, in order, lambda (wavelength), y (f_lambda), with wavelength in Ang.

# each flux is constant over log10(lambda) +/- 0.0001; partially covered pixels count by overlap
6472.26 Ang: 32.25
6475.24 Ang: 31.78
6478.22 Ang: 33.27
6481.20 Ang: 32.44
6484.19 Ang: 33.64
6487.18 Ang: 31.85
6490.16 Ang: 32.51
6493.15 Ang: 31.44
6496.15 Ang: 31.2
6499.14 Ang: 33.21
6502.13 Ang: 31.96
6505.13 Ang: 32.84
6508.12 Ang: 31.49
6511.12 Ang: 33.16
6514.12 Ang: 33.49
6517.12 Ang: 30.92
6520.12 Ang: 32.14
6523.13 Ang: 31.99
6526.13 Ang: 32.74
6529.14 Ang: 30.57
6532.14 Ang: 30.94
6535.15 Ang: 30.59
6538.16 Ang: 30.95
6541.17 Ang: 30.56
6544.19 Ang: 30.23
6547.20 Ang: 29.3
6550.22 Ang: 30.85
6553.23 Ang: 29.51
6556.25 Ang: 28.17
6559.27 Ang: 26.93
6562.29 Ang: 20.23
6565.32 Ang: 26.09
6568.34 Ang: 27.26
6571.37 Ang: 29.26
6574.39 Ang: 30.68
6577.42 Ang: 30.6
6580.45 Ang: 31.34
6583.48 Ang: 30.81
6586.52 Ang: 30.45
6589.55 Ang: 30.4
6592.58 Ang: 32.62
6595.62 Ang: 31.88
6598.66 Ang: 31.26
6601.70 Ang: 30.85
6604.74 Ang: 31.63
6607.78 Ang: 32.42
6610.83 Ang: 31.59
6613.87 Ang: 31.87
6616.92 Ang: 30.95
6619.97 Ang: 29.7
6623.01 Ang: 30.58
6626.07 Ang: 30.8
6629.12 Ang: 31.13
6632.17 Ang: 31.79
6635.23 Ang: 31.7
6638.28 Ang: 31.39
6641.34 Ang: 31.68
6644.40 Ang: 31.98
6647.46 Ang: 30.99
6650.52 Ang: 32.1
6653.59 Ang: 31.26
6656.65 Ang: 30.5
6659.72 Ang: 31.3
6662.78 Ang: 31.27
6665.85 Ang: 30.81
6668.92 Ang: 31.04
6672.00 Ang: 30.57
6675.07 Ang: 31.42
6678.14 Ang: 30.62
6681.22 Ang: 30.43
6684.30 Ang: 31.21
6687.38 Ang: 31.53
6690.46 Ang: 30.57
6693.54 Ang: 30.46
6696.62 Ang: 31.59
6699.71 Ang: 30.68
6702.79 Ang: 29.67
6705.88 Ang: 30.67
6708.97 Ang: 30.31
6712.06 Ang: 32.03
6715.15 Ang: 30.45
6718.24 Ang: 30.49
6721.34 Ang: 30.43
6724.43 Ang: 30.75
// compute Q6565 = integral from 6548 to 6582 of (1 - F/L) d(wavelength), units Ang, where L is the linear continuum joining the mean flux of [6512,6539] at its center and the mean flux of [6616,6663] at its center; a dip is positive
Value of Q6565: 3.5 Ang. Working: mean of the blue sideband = 31.6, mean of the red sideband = 31.2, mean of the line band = 28.3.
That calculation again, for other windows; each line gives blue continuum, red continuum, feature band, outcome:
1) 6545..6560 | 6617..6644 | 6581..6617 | -1.29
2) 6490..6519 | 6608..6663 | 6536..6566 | 3.29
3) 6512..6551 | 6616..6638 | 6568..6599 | 0.38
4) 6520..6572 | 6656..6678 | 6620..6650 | -0.73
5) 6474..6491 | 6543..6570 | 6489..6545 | -2.77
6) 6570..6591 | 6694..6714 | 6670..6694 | -0.09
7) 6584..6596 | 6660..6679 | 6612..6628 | 0.18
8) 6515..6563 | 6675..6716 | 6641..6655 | -0.47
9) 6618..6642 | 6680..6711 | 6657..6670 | -0.06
